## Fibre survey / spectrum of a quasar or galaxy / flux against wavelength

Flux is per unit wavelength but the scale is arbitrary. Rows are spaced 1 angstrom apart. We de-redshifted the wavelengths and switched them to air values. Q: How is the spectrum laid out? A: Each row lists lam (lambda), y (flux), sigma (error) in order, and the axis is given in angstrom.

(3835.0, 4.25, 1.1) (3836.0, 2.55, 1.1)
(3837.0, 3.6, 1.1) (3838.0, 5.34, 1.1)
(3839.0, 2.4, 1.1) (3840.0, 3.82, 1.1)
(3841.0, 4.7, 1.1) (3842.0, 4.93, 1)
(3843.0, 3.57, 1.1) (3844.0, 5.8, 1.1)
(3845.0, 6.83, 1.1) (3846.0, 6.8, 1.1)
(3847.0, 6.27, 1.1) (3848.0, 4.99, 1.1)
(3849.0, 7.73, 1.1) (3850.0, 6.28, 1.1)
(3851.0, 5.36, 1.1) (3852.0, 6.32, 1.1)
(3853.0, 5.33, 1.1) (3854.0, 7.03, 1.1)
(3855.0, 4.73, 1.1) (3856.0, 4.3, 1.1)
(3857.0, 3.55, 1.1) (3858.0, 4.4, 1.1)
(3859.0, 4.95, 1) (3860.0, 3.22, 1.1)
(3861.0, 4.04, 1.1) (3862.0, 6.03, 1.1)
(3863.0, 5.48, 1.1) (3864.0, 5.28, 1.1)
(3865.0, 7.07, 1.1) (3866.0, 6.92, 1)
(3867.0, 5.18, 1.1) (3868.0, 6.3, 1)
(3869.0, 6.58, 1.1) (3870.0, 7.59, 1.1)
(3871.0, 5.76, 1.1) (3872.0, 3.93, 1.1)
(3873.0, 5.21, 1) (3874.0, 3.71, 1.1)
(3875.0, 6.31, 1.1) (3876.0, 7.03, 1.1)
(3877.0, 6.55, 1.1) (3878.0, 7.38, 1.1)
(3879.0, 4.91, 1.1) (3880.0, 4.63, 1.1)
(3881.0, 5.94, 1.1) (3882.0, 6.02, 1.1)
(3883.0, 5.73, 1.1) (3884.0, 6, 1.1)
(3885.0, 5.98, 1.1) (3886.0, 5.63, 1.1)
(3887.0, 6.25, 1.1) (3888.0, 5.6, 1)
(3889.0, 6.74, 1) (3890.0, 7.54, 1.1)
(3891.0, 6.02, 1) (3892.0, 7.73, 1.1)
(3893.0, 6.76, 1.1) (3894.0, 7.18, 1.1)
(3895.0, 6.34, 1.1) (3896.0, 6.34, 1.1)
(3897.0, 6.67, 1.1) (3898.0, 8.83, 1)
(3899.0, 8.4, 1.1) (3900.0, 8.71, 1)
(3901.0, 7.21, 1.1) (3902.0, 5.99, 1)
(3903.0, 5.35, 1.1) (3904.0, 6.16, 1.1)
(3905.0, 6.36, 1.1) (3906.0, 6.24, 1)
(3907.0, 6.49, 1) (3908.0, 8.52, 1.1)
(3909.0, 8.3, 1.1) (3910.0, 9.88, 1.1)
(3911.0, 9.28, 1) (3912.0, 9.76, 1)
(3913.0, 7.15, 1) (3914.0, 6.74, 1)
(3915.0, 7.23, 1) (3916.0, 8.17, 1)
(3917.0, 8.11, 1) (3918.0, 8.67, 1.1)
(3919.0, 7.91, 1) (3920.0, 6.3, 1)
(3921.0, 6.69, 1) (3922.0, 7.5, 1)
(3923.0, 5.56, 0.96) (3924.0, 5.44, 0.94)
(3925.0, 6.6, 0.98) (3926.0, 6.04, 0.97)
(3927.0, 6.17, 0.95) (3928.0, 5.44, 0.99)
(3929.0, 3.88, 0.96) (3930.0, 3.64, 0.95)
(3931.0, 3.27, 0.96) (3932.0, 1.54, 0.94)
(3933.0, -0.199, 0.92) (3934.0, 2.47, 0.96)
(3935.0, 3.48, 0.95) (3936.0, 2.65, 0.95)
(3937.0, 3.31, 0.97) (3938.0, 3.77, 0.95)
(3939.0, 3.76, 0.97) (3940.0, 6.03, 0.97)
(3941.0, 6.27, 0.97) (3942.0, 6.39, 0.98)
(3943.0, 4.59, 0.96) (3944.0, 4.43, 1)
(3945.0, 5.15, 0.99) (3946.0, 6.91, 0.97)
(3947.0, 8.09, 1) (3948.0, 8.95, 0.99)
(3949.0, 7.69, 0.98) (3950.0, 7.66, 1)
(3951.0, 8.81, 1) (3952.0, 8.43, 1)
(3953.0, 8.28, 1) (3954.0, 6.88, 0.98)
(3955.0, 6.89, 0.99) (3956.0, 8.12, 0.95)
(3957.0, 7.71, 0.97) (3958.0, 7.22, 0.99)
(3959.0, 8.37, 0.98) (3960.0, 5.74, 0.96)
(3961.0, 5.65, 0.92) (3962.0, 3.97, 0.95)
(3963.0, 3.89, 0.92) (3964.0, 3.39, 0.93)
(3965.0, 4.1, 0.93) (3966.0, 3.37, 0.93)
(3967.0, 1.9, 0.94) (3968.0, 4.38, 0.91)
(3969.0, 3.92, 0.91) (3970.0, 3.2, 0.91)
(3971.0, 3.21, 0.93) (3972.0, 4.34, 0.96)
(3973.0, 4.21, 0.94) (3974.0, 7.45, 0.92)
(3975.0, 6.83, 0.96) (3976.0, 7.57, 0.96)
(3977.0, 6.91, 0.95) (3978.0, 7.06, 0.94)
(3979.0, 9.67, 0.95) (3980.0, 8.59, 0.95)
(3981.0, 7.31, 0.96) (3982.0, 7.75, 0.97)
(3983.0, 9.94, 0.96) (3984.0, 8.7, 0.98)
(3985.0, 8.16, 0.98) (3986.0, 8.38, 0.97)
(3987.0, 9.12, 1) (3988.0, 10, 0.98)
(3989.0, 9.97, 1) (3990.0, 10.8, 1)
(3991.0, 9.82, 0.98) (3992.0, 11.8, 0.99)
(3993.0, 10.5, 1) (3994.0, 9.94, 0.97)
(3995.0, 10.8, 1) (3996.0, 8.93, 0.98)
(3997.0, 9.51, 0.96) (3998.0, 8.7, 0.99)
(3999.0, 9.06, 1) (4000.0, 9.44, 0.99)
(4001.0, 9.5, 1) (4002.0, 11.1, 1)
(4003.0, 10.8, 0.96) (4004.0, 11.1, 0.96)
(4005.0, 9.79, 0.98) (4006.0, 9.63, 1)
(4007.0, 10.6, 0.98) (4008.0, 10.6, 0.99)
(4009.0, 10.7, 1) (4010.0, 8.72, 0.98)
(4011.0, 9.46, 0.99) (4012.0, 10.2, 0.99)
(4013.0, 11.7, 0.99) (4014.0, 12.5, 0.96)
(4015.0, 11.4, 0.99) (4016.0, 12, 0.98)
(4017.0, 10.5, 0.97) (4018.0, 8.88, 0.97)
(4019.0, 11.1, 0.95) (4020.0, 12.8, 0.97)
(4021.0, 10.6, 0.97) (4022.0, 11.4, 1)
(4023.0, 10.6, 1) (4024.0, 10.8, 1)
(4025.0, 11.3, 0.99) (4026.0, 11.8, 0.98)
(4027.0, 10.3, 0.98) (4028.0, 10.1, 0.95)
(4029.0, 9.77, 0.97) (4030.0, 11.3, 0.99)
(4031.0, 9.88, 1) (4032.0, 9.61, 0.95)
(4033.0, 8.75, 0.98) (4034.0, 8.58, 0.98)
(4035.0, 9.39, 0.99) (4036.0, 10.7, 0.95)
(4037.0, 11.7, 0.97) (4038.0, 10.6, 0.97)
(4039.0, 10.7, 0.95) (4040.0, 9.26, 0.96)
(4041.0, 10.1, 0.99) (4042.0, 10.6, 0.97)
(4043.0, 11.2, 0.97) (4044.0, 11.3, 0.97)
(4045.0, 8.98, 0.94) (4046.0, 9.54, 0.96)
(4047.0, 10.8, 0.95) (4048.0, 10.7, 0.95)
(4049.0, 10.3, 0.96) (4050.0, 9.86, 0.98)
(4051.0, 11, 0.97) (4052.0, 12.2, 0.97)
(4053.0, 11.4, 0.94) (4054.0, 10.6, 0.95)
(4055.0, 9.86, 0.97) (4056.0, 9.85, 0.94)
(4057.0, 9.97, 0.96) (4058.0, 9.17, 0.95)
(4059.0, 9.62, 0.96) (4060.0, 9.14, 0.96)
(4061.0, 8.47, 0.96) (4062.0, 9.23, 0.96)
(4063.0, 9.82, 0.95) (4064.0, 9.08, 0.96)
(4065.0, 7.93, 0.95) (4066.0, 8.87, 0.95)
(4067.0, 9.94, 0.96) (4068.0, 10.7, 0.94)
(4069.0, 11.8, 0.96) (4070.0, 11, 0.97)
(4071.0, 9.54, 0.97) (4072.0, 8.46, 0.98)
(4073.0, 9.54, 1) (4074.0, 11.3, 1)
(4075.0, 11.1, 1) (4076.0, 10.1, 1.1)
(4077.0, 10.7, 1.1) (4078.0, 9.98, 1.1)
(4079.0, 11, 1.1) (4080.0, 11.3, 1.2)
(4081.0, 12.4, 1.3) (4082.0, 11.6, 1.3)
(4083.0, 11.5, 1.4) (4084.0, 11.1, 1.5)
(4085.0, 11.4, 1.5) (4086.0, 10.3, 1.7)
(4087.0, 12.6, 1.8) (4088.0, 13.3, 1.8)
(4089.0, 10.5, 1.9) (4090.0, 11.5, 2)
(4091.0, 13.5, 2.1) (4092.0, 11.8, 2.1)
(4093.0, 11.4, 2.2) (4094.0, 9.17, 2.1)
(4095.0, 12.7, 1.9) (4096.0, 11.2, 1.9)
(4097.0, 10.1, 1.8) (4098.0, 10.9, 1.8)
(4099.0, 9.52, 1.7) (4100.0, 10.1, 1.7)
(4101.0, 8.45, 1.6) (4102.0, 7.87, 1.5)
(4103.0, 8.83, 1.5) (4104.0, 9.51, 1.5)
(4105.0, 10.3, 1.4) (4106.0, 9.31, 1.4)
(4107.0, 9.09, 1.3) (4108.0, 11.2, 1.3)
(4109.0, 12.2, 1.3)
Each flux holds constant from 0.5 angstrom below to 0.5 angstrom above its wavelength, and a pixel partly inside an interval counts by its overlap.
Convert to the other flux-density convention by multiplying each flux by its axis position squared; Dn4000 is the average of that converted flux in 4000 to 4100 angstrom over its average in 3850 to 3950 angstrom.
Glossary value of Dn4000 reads 1.9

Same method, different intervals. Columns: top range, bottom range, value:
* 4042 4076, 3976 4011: 1.10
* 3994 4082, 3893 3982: 1.75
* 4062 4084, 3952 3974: 2.06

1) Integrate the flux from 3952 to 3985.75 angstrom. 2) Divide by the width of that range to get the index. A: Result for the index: 6.25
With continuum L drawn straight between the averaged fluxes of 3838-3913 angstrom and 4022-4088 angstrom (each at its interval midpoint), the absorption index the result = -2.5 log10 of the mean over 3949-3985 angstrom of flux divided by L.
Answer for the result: 0.285 mag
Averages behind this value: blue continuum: 6.13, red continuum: 10.4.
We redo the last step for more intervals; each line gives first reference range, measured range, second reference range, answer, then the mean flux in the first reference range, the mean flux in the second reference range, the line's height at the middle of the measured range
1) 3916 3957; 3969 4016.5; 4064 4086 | -0.161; 5.84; 10.5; 7.73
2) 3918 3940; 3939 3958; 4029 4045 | -0.224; 4.66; 10.2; 5.66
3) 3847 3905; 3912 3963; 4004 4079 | 0.255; 6.03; 10.3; 7.61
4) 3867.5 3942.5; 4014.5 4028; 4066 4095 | -0.175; 6.13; 11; 9.36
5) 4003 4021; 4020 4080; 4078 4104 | 0.058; 10.7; 10.9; 10.8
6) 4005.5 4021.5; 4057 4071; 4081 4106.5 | 0.122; 10.7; 10.8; 10.7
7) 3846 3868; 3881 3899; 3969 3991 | -0.091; 5.5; 7.55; 6.05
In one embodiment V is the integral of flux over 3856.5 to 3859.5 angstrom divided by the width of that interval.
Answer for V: 4.3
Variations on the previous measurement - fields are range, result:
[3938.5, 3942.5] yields 5.61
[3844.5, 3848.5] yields 6.22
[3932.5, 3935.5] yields 1.92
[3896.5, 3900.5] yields 8.15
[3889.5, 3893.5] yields 7.01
